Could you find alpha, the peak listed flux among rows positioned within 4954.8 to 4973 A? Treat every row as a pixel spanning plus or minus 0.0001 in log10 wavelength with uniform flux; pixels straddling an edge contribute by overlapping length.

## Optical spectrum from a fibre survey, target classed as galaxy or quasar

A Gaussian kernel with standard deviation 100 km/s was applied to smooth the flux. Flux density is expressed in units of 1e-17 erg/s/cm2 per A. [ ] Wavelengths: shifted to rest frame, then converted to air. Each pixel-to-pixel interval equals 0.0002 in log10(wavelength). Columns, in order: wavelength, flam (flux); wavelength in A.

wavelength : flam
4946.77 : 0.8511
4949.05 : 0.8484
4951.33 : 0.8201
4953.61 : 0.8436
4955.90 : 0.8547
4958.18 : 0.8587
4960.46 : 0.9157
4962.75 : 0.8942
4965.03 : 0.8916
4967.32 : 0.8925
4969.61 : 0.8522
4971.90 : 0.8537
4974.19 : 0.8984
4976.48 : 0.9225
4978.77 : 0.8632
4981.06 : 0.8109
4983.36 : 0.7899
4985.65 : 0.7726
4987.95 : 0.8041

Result 0.9157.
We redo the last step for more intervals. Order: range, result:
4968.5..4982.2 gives 0.9225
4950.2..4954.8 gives 0.8436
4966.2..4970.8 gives 0.8925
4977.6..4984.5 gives 0.8632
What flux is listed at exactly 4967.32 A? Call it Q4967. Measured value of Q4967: 0.8925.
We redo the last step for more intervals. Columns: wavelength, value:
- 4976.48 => 0.9225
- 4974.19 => 0.8984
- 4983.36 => 0.7899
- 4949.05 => 0.8484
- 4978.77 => 0.8632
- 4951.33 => 0.8201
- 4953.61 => 0.8436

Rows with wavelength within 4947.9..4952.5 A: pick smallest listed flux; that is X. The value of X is 0.8201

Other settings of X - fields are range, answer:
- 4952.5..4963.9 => 0.8436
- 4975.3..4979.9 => 0.8632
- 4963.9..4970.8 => 0.8522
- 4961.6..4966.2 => 0.8916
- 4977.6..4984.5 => 0.7899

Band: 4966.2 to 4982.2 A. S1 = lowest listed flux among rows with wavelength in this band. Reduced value 0.8109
